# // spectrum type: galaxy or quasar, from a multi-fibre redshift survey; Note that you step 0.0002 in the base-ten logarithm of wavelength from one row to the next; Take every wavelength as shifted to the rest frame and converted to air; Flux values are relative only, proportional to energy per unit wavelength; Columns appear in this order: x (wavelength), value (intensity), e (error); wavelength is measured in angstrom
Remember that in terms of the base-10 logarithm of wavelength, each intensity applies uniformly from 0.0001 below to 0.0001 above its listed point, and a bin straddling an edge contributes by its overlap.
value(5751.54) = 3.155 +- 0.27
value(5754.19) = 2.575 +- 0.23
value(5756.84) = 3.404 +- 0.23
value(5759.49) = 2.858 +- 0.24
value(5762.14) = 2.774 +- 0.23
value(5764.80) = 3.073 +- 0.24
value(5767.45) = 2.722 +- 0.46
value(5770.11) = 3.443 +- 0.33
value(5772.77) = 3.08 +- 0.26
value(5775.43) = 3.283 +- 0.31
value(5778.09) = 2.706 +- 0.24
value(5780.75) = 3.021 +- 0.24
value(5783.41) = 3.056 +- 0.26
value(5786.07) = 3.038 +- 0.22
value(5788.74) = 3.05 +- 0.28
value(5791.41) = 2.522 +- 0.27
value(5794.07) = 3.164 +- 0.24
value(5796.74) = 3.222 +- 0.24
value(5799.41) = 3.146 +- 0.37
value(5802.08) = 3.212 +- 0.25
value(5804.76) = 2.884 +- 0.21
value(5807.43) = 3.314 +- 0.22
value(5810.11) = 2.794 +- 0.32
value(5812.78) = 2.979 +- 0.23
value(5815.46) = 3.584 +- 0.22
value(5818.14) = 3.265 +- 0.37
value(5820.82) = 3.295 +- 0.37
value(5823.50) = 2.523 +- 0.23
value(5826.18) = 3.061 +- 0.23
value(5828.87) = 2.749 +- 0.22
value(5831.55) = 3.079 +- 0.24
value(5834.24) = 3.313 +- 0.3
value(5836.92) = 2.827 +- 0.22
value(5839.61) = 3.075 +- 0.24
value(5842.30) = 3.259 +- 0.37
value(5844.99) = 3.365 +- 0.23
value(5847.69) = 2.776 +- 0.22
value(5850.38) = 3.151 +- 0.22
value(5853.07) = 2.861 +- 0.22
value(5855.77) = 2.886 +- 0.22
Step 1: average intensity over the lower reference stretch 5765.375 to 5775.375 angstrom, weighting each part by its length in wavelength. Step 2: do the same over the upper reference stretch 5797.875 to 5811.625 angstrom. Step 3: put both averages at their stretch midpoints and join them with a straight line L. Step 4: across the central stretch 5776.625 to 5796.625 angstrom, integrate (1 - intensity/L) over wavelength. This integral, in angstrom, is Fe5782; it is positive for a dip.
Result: 0.86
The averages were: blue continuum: 3.11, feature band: 2.96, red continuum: 3.07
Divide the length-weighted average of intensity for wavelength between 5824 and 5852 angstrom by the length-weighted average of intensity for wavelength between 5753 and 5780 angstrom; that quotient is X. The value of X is 1.02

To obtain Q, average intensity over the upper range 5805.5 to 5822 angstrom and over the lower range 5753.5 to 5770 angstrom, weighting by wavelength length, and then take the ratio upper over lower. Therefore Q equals 1.1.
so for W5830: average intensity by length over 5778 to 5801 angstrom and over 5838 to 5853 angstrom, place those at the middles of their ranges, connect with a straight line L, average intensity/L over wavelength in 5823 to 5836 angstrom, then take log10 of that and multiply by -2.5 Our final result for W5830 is 0.04 mag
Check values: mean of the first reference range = 3.01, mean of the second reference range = 3.1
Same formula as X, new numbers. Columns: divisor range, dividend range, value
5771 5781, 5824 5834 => 0.97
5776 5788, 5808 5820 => 1.06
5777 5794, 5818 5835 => 1.03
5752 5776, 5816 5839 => 1.01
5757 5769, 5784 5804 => 1.04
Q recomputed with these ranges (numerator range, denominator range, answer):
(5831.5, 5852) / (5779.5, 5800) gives 1.03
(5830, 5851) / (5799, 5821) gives 0.98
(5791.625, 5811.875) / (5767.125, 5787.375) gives 1.00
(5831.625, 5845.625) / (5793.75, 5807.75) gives 1.00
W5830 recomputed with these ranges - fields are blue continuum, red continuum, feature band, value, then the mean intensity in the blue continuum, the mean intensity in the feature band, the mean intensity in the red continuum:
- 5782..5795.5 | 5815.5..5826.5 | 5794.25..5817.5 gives -0.04 mag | 2.97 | 3.15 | 3.1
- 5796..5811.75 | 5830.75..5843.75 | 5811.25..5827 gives -0.01 mag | 3.09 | 3.12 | 3.11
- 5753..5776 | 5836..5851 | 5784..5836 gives 0.00 mag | 3.02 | 3.06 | 3.08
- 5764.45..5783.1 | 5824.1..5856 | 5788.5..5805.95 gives 0.00 mag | 3.05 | 3.03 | 3.03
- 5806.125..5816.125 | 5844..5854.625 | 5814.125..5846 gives -0.01 mag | 3.14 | 3.11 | 3.02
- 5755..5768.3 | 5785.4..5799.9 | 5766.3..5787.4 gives -0.02 mag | 2.96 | 3.05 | 3.02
